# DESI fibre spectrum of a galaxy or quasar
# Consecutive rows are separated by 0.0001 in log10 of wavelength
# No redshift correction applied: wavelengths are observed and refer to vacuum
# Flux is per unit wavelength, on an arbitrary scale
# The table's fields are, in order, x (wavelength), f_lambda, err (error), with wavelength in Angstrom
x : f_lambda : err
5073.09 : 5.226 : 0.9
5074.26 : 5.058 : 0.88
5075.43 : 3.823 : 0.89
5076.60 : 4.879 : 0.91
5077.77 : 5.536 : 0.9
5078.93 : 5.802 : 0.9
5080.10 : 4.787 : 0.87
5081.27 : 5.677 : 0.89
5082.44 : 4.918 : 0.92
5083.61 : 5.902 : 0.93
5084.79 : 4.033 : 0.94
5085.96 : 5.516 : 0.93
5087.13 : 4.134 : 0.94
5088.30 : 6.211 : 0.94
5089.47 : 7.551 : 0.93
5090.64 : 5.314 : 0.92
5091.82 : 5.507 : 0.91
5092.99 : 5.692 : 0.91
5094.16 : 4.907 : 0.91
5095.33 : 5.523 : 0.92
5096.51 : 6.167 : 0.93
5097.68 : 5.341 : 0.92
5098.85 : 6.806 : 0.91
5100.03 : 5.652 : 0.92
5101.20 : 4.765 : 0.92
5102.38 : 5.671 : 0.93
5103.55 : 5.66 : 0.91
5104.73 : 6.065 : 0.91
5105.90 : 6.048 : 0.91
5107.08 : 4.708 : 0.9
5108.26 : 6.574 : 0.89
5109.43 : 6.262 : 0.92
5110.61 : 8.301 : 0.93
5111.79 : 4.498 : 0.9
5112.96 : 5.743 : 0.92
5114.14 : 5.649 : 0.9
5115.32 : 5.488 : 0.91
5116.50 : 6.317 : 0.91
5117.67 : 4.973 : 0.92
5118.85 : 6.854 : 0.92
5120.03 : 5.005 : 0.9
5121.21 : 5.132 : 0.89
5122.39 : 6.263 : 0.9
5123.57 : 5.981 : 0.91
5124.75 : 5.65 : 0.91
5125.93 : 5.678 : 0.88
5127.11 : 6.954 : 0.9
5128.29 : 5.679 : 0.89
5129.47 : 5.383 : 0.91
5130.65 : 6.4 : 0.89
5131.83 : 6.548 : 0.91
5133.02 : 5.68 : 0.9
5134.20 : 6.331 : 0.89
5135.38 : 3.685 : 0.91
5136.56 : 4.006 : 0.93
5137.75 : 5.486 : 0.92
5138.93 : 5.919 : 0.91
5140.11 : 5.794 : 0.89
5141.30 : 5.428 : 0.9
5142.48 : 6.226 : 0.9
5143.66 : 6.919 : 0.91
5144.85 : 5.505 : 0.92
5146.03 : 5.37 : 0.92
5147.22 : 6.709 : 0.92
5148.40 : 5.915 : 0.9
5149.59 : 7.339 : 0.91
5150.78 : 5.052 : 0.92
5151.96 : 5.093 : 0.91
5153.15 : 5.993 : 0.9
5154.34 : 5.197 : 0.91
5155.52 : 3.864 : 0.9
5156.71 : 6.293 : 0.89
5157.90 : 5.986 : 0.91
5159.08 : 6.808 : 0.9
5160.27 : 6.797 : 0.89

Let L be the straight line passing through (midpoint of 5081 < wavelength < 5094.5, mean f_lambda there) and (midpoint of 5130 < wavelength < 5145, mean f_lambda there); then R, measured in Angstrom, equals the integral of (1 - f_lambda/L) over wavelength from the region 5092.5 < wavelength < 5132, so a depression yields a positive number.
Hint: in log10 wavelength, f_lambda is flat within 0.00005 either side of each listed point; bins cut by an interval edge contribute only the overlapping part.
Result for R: -1.8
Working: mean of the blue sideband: 5.45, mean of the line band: 5.83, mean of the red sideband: 5.69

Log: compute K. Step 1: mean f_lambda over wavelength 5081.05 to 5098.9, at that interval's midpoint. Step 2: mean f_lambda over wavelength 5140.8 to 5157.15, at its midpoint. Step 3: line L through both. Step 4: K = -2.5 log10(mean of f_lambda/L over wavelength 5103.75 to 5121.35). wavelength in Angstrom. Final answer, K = -0.04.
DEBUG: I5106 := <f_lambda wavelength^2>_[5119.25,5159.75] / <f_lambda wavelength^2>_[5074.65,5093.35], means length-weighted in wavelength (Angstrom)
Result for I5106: 1.10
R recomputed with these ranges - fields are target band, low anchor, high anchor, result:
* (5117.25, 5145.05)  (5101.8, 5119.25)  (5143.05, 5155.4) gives 0.6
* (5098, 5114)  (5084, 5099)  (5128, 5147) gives -0.8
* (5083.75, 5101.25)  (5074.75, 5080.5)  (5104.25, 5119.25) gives -0.6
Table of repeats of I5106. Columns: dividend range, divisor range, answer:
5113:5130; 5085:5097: 1.05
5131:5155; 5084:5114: 1.02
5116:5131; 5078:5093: 1.09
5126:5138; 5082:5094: 1.05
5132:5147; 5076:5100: 1.03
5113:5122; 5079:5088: 1.13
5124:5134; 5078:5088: 1.19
